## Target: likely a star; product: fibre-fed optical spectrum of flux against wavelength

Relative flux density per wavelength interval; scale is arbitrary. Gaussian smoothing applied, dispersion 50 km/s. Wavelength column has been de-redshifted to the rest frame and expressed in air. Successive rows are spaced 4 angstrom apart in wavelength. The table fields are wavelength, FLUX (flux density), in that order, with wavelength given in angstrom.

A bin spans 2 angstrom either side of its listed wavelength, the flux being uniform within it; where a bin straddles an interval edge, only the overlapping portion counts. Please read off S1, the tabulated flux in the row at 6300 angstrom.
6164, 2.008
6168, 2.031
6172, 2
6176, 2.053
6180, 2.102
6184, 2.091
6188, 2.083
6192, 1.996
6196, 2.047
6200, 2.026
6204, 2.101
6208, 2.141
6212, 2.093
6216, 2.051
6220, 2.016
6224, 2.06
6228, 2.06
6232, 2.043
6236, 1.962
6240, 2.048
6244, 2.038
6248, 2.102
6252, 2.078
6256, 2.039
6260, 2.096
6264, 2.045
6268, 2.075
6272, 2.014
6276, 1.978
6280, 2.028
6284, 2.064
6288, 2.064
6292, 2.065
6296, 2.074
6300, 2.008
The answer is 2.008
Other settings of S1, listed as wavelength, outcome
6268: 2.075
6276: 1.978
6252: 2.078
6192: 1.996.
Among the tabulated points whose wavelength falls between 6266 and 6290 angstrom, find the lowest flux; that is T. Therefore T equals 1.978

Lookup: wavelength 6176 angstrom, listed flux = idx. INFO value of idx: 2.053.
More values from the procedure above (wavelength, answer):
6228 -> 2.06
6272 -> 2.014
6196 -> 2.047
